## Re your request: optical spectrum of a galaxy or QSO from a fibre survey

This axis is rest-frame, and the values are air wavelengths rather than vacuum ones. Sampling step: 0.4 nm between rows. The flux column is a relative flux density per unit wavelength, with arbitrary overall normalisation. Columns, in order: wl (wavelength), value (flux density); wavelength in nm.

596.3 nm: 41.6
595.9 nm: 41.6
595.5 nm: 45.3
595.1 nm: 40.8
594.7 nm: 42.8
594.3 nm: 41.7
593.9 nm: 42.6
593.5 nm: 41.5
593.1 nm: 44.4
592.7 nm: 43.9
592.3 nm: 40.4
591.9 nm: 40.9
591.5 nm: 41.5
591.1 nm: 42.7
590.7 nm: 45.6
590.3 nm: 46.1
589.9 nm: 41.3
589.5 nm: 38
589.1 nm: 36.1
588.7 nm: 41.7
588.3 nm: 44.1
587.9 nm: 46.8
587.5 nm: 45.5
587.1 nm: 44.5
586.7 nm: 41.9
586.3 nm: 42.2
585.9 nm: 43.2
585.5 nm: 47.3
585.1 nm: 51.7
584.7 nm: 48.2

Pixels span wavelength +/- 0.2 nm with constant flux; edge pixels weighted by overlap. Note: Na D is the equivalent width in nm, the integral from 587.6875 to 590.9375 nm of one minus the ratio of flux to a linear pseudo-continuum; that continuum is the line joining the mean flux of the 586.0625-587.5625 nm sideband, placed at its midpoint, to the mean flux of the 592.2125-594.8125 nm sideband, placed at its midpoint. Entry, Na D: 0.043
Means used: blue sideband 43.3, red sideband 42.5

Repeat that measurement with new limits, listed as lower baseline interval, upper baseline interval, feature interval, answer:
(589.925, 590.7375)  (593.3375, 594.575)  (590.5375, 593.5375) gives 0.06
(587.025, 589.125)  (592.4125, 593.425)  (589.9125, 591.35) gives -0.02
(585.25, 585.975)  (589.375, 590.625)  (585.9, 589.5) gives 0.14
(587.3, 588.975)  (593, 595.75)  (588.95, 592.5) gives 0.17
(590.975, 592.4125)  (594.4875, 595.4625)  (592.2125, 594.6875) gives -0.04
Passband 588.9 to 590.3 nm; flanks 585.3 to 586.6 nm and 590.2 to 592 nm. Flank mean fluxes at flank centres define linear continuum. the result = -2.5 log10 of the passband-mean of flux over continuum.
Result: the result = 0.10 mag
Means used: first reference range 44.1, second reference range 43.3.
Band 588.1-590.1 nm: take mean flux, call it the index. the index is 40.2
